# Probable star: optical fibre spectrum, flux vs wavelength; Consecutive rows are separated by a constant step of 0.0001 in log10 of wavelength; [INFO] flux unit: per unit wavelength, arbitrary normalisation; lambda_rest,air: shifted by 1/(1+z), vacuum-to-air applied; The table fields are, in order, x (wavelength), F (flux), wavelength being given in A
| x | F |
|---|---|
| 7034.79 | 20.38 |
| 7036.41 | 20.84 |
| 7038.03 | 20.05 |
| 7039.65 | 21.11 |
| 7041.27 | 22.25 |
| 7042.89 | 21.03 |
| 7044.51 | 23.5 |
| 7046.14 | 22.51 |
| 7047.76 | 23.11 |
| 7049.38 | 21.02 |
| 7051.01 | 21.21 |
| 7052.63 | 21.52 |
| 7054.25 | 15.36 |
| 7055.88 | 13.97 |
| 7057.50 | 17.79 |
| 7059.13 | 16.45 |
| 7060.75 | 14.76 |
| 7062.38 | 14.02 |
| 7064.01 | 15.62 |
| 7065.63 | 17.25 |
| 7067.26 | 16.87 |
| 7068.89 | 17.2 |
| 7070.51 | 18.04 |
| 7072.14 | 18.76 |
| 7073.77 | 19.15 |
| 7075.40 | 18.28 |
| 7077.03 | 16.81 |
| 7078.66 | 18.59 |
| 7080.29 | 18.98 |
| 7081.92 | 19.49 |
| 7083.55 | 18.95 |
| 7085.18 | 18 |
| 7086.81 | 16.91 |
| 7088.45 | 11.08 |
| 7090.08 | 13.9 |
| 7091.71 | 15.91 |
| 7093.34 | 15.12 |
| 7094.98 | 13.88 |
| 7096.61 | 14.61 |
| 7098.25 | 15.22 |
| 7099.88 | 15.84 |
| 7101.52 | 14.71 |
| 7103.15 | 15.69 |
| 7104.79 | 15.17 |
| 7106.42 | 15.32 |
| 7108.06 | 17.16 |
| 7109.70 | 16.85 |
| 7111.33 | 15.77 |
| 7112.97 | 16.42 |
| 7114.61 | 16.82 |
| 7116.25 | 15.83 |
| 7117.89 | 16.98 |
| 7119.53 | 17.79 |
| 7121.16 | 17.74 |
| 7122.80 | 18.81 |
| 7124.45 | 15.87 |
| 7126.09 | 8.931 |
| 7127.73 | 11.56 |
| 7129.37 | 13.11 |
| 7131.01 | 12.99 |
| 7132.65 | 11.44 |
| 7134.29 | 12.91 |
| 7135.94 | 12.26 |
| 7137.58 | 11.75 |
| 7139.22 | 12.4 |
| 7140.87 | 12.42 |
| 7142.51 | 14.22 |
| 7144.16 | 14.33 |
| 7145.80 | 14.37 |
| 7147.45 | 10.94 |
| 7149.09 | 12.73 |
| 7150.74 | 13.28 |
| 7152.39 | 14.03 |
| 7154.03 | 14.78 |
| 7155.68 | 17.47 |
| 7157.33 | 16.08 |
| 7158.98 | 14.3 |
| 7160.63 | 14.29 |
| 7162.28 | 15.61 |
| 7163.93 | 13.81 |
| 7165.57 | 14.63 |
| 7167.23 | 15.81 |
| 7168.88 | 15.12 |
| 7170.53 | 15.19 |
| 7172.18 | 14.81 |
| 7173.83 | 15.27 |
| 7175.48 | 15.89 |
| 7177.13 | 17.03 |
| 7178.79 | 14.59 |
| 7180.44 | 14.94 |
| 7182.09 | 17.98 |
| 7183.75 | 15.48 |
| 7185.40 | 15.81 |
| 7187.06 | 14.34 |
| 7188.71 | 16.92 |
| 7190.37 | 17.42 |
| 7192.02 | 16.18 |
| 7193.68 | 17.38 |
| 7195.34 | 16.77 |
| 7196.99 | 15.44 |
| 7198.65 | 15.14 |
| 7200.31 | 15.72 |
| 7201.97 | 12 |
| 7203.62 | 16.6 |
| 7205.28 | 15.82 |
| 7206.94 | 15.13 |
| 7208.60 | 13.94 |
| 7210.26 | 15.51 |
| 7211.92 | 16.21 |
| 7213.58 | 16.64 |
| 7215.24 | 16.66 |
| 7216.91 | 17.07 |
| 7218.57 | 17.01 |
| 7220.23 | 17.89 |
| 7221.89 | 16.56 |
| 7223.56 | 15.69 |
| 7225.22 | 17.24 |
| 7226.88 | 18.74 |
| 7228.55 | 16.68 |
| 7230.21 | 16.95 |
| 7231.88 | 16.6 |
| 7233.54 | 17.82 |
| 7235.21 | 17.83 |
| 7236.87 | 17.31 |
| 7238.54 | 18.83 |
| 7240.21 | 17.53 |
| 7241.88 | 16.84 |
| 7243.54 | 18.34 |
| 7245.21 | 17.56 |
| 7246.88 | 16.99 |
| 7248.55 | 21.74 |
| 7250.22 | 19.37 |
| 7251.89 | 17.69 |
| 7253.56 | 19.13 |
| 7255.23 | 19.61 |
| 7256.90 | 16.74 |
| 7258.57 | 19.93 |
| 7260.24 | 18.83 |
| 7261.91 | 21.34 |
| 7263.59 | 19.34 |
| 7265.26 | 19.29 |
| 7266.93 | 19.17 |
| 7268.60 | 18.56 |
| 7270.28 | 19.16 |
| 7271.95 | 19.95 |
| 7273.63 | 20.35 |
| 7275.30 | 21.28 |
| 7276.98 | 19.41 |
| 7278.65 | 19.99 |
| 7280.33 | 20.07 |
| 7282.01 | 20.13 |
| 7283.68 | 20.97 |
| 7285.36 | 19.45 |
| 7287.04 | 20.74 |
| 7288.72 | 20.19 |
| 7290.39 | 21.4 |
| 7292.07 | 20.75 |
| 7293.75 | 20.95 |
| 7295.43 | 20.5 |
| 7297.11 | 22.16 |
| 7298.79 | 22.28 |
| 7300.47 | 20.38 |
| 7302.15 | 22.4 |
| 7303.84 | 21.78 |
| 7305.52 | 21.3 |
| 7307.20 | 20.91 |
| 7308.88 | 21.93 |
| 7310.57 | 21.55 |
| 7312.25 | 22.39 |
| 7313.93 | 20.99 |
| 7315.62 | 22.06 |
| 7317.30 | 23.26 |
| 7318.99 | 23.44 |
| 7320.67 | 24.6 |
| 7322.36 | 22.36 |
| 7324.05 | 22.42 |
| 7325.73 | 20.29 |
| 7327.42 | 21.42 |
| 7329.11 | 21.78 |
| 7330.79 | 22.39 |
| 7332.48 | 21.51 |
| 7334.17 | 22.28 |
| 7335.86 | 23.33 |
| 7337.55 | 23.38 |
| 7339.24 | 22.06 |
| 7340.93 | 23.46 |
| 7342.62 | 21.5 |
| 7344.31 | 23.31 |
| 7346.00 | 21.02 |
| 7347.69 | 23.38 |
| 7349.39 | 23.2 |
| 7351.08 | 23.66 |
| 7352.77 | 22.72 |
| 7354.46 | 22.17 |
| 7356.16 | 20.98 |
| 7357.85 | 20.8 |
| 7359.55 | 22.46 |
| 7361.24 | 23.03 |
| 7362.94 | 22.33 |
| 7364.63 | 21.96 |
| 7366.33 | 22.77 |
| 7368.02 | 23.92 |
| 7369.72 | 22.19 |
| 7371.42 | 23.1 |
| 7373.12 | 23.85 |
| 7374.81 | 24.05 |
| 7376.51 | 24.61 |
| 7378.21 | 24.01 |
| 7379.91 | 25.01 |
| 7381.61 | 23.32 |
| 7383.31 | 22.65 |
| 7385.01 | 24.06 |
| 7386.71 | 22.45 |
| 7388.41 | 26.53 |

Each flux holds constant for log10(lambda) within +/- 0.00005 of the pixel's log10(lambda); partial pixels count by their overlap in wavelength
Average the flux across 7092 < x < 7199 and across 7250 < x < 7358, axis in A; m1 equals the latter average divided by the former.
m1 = 1.4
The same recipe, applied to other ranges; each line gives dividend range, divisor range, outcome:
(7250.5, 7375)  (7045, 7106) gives 1.25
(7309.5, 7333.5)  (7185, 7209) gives 1.42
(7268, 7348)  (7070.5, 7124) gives 1.29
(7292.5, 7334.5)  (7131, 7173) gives 1.57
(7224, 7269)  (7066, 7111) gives 1.11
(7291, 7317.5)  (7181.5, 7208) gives 1.36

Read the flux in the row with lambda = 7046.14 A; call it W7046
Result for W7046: 22.51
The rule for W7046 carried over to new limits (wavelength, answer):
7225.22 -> 17.24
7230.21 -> 16.95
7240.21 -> 17.53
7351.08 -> 23.66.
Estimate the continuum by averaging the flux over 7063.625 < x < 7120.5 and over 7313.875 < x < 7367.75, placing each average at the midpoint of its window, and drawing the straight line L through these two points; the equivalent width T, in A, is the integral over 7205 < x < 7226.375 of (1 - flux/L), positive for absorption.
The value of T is 3.48 A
